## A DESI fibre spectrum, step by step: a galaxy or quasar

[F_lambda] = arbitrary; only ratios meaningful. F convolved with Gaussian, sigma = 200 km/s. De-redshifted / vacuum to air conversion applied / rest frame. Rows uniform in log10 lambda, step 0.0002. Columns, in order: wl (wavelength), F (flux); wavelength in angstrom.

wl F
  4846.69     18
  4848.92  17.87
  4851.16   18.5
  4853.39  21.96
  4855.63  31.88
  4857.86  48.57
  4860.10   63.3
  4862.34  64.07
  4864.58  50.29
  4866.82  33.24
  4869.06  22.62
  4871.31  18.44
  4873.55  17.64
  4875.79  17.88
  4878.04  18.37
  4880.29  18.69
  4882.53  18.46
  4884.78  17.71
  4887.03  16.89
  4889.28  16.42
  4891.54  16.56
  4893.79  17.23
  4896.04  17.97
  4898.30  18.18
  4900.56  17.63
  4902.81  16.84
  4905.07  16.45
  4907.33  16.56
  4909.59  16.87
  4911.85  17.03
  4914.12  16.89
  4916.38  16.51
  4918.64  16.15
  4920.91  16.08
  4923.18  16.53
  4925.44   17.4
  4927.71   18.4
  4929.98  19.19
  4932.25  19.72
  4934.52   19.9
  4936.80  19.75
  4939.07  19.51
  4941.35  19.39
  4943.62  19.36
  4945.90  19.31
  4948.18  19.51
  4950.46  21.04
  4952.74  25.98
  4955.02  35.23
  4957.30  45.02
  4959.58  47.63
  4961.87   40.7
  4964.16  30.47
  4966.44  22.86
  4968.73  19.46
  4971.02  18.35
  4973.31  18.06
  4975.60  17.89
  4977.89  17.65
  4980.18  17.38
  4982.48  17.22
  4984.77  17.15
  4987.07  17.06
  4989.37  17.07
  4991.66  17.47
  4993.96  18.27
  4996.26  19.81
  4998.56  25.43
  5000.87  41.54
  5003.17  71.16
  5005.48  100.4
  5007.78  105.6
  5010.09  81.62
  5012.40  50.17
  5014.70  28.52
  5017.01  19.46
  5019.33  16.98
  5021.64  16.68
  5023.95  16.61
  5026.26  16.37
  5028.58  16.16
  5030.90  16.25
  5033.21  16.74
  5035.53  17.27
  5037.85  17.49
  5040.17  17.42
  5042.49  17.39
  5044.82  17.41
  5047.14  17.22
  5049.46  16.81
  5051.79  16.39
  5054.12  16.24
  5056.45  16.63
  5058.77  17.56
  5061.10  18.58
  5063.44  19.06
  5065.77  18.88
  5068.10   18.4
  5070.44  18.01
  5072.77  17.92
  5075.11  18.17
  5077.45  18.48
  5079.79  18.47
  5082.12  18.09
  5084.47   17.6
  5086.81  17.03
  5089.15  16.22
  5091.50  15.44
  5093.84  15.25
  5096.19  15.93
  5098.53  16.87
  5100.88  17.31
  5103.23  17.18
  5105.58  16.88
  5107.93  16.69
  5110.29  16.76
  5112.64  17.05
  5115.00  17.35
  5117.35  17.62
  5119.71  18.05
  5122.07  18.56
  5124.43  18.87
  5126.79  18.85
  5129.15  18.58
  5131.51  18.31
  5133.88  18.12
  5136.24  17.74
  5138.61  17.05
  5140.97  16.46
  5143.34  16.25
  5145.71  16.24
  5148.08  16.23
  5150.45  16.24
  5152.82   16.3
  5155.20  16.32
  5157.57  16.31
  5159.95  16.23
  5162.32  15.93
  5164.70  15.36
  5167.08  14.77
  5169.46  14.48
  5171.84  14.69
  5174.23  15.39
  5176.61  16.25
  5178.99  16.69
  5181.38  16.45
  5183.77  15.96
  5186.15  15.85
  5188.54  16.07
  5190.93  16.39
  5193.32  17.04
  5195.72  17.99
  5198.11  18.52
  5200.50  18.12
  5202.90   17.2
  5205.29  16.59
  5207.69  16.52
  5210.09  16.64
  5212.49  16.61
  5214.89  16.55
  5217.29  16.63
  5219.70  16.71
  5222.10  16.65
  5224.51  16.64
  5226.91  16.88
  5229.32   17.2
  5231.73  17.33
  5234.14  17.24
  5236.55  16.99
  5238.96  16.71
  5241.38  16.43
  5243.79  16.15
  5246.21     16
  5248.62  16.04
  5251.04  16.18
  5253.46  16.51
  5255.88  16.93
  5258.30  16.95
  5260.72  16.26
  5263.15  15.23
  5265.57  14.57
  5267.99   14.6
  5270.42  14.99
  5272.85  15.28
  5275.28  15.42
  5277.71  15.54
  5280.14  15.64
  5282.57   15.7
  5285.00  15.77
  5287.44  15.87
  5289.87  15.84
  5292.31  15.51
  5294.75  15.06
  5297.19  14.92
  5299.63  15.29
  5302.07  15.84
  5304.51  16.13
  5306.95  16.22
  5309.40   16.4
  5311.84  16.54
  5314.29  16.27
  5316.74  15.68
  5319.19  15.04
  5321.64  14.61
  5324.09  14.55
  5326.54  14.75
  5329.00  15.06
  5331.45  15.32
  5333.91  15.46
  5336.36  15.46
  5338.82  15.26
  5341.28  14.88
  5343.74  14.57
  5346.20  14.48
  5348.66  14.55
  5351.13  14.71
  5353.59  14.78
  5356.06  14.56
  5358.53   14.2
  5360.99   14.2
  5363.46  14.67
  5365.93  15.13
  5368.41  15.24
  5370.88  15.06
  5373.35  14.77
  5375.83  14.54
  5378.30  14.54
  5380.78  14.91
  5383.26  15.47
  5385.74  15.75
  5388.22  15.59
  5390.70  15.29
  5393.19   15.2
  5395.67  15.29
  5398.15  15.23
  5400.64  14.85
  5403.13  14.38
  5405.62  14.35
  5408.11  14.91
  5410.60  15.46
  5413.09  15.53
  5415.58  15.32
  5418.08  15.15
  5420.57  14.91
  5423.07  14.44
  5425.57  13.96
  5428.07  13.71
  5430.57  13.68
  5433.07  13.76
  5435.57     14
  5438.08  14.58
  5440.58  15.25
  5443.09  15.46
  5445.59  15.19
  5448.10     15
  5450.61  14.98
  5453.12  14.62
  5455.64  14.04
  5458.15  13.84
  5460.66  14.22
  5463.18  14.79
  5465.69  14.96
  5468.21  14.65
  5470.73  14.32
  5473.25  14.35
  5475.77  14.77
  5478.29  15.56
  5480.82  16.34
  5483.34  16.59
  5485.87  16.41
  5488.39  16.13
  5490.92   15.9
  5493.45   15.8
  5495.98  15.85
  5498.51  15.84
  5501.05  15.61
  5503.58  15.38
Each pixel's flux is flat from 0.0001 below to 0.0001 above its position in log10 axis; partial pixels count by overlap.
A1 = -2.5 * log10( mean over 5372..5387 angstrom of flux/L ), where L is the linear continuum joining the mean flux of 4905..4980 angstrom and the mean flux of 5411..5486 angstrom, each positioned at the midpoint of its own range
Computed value 0.05 mag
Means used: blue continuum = 21.9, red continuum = 14.8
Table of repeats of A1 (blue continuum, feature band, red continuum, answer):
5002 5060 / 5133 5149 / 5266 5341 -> 0.399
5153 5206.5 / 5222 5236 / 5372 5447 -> -0.068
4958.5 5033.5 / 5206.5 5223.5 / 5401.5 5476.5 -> 0.346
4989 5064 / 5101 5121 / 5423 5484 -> 0.440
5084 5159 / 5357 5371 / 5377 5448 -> 0.037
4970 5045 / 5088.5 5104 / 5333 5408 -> 0.477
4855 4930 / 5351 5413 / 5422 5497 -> 0.075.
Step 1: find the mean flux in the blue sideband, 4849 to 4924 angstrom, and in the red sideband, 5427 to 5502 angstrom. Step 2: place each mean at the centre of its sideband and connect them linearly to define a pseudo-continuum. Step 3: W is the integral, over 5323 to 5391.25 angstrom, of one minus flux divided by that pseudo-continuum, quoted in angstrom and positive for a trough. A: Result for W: 6.6 angstrom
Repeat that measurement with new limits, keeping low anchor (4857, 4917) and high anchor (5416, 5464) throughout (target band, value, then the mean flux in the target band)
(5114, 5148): 3.6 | 17.7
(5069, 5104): 5.6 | 17.2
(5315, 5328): 1.2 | 15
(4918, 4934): 3.8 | 17.8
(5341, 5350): 0.9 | 14.6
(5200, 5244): 3.3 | 16.8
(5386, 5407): 0.3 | 15.1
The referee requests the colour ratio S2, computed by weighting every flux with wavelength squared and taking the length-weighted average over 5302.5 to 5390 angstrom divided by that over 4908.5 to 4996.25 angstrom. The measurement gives 0.8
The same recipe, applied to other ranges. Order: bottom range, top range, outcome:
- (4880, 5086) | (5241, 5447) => 0.75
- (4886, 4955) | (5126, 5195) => 0.98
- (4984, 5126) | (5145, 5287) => 0.75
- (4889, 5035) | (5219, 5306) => 0.71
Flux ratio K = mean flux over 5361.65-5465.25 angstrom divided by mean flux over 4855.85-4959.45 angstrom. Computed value 0.64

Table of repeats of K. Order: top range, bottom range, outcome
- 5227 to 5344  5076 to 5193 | 0.94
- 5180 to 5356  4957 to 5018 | 0.46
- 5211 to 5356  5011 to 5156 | 0.87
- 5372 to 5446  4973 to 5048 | 0.52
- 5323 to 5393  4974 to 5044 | 0.51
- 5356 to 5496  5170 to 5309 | 0.92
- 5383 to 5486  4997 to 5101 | 0.59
